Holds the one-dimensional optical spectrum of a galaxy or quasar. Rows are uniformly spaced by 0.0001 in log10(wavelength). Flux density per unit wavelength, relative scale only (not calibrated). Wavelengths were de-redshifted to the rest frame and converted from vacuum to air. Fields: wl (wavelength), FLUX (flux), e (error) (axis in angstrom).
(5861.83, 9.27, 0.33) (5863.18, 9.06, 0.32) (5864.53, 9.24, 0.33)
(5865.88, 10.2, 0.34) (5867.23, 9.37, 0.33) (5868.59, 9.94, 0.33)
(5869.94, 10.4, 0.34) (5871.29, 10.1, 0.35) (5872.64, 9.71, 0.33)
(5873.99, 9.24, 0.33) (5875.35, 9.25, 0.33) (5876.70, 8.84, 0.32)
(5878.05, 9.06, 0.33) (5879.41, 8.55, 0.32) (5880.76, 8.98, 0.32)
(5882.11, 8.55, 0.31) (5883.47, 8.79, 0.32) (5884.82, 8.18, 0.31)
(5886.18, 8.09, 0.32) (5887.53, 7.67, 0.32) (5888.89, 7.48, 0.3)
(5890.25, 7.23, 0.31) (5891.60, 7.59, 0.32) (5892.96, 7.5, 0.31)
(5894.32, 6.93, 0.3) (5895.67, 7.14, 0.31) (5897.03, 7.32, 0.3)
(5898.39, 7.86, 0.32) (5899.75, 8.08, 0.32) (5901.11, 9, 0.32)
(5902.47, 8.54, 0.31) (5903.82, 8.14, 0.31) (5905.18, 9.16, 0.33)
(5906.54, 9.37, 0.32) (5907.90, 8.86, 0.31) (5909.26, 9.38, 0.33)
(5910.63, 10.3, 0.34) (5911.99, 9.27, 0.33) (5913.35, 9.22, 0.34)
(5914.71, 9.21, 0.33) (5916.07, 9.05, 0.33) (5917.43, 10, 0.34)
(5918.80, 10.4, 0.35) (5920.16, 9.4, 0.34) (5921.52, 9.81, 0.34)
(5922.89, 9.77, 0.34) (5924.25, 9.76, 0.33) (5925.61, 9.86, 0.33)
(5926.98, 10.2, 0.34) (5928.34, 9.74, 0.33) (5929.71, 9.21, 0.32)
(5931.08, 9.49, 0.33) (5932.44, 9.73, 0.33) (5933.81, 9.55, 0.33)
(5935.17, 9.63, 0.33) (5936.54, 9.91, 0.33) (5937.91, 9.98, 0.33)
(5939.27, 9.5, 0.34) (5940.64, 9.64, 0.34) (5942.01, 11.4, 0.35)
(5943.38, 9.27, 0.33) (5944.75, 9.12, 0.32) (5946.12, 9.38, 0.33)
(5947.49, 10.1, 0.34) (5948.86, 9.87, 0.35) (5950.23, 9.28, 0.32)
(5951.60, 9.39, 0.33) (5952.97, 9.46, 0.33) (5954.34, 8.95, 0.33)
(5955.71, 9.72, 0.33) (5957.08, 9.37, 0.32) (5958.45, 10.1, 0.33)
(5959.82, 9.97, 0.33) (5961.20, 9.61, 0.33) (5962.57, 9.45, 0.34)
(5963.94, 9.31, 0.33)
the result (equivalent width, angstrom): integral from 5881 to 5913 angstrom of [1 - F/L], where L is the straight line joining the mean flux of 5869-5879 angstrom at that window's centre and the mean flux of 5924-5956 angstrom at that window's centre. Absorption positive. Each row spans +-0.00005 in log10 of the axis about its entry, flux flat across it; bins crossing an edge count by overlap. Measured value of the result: 4.2 angstrom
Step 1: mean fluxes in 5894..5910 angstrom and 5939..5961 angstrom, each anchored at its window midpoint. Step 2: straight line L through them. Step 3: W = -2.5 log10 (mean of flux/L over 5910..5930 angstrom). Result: -0.10 mag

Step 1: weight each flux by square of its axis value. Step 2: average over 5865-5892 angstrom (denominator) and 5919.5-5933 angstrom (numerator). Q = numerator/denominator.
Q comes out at 1.1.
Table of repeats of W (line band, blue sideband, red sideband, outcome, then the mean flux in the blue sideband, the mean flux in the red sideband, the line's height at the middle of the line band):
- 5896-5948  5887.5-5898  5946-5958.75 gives -0.118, 7.35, 9.56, 8.43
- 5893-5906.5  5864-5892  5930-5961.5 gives 0.136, 8.89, 9.66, 9.14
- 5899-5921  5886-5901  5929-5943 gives -0.096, 7.57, 9.79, 8.43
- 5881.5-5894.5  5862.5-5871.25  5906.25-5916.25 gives 0.216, 9.73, 9.34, 9.54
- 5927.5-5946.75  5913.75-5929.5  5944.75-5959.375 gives -0.006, 9.72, 9.55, 9.64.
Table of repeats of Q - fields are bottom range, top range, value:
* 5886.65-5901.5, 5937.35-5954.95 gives 1.29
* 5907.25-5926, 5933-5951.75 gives 1.02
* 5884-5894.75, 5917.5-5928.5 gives 1.31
